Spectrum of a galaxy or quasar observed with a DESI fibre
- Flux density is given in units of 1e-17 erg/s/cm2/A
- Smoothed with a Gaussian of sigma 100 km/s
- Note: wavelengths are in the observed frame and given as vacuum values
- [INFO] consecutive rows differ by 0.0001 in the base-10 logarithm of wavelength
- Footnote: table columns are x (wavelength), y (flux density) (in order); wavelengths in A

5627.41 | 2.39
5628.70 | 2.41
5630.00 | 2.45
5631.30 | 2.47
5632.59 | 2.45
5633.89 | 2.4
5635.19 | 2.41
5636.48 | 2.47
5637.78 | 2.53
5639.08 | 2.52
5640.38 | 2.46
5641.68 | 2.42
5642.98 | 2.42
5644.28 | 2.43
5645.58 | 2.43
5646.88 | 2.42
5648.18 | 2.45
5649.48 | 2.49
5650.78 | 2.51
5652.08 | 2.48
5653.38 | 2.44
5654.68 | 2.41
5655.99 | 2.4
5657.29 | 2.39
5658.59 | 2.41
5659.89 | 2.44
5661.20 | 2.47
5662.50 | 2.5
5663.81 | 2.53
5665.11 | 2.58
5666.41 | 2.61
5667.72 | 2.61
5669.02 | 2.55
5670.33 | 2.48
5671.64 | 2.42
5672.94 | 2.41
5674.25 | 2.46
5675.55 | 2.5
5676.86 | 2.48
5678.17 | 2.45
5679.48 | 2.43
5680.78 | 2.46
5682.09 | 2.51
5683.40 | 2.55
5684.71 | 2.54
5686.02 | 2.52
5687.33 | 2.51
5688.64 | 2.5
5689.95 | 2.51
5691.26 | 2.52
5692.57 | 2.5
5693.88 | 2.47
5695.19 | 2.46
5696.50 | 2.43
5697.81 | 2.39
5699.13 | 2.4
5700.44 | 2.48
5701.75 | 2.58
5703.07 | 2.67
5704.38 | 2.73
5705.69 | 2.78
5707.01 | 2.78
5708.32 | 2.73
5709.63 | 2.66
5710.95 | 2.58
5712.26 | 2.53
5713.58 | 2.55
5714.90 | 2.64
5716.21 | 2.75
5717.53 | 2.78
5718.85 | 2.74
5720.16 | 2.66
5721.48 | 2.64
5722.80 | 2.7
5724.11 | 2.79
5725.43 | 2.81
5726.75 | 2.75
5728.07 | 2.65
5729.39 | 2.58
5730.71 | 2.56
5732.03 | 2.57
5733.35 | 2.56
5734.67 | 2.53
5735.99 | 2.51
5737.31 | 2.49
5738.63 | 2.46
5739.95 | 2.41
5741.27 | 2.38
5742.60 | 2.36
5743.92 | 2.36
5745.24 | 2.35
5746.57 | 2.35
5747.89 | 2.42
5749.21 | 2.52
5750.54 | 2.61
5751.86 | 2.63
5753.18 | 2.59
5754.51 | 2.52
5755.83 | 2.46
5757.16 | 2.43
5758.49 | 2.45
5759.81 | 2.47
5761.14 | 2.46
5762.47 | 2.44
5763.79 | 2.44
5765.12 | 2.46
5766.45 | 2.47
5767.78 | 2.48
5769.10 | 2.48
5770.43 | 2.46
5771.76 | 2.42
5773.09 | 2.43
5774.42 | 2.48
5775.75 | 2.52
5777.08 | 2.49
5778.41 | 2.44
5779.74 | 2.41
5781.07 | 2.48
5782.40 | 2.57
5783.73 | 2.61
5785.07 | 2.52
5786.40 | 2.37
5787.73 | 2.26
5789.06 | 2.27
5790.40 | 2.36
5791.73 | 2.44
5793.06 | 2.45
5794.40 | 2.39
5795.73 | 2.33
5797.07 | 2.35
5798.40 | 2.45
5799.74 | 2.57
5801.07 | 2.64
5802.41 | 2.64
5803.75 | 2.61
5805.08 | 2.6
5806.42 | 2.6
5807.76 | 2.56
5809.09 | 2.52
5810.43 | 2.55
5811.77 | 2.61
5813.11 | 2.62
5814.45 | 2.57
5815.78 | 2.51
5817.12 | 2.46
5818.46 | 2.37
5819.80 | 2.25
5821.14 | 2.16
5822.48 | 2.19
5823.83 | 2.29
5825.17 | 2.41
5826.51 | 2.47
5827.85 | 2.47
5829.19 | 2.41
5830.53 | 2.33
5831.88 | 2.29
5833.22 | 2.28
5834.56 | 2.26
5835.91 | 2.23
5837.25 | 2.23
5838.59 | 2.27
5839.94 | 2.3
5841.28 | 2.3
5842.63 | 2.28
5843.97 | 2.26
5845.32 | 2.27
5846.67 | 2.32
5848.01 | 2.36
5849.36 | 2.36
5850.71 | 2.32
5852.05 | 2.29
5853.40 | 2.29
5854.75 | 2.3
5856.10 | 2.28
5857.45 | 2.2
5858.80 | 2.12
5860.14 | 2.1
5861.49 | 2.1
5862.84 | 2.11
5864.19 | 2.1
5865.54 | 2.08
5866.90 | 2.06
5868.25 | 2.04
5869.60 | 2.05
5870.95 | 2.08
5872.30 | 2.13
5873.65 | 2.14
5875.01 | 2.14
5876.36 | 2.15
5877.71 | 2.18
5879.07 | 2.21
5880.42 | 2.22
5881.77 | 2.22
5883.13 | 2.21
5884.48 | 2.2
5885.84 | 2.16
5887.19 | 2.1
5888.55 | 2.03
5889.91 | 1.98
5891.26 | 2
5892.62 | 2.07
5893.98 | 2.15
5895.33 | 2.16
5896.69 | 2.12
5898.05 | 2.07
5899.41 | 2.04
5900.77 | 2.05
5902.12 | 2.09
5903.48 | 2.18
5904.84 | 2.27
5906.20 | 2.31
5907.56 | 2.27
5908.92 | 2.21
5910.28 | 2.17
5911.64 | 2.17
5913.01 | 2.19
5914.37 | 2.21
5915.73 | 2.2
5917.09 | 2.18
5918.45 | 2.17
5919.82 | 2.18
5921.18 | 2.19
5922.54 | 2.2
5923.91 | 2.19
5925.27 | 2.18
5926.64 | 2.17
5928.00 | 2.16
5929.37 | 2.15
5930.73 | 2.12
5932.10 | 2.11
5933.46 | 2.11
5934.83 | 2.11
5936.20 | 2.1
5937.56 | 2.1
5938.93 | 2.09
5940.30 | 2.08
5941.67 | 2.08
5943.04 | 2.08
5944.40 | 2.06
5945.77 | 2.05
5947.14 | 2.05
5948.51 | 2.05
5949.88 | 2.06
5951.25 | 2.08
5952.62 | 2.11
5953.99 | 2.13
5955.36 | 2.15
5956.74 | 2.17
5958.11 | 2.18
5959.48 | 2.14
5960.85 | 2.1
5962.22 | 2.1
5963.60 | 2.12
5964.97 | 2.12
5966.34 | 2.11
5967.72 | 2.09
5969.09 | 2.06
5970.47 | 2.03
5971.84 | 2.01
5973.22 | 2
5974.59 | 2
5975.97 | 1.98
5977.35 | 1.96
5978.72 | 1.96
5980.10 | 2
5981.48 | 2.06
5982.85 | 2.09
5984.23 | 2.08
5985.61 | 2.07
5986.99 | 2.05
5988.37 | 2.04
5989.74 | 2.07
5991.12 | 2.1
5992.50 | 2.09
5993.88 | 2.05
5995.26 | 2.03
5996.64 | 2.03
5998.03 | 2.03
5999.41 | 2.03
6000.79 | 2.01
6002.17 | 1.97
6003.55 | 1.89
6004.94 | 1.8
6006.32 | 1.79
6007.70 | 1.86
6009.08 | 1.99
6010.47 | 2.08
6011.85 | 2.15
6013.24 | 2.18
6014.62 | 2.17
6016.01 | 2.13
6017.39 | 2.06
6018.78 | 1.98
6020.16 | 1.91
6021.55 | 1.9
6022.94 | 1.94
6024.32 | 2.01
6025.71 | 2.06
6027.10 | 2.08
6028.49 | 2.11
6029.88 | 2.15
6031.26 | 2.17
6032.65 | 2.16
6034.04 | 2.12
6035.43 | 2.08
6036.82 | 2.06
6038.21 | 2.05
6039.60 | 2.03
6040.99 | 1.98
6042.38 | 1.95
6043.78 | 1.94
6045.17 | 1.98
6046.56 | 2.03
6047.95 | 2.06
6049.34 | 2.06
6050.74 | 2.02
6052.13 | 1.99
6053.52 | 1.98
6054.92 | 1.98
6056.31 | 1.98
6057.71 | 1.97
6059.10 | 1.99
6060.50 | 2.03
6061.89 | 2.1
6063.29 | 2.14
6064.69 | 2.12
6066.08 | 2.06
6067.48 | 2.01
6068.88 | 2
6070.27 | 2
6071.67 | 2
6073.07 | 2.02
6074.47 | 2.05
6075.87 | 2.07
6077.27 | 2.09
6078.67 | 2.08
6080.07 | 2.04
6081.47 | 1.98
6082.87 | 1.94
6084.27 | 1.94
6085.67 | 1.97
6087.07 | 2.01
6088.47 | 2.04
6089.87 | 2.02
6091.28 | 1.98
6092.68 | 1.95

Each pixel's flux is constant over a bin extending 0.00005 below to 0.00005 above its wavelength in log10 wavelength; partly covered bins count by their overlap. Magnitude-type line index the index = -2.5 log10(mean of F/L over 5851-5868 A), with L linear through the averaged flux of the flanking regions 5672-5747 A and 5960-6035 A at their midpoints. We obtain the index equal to 0.06 mag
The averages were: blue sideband 2.55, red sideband 2.04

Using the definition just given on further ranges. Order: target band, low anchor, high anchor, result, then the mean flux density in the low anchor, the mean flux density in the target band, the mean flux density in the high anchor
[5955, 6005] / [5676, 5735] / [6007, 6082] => 0.05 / 2.59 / 2.05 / 2.04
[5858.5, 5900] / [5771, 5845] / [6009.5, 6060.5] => 0.09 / 2.42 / 2.11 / 2.04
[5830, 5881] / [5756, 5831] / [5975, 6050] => 0.06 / 2.46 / 2.21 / 2.03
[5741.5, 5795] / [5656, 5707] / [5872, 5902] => -0.05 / 2.51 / 2.45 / 2.12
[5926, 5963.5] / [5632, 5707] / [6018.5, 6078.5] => 0.03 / 2.49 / 2.11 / 2.03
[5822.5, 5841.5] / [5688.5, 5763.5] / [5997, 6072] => 0.02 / 2.55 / 2.32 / 2.02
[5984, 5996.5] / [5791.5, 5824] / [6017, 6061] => 0.03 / 2.47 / 2.06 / 2.02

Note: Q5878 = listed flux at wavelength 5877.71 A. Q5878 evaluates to 2.18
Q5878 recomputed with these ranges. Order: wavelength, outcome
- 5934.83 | 2.11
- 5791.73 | 2.44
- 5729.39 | 2.58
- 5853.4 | 2.29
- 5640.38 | 2.46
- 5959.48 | 2.14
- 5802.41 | 2.64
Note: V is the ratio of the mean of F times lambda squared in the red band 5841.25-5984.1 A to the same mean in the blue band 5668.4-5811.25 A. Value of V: 0.9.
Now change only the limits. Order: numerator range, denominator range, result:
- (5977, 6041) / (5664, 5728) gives 0.88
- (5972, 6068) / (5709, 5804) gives 0.88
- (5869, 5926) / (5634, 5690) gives 0.94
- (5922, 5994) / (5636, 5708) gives 0.92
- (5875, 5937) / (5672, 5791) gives 0.91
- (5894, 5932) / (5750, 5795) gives 0.92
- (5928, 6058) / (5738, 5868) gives 0.91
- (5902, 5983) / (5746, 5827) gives 0.91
